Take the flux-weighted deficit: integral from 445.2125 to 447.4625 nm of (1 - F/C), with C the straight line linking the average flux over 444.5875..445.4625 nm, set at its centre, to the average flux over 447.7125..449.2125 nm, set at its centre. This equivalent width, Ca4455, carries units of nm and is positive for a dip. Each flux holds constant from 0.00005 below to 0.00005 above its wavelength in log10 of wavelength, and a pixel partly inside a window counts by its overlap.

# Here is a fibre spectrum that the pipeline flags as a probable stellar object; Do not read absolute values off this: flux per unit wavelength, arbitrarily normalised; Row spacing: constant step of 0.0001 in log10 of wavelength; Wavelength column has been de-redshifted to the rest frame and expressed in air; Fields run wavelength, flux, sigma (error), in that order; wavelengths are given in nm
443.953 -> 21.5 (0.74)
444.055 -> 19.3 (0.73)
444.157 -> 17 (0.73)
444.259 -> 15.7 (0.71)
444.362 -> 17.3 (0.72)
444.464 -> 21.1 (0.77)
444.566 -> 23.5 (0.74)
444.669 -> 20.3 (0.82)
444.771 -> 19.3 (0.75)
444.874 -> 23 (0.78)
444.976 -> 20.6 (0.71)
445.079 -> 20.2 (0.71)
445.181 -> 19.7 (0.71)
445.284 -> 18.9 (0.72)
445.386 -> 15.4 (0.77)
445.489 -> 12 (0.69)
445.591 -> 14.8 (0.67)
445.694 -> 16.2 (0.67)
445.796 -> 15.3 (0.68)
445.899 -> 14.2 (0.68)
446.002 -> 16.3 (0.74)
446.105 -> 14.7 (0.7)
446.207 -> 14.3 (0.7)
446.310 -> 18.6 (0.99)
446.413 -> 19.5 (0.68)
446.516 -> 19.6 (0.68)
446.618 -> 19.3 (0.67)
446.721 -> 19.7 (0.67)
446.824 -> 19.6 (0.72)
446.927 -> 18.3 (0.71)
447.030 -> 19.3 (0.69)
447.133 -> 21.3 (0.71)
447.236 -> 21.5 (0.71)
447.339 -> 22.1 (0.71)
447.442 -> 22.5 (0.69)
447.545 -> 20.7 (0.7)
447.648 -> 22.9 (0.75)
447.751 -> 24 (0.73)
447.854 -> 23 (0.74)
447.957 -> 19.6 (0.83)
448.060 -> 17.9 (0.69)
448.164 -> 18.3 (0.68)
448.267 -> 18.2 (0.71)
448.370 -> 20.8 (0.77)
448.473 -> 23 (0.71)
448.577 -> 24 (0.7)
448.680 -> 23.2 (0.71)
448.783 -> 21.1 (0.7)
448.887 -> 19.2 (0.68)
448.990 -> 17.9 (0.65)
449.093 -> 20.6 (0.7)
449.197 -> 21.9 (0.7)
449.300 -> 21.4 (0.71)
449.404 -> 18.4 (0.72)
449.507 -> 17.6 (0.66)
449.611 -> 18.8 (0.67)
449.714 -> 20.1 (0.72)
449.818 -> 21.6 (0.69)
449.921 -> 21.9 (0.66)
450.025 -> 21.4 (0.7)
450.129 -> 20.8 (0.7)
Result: 0.25 nm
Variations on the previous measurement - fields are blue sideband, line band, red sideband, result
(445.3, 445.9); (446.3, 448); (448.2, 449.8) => -0.320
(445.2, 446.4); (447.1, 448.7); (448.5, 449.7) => -0.232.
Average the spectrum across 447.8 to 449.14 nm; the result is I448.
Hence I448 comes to 20.5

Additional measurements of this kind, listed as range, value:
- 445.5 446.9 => 17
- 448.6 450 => 20.4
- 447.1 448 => 22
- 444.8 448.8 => 19.3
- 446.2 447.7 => 20.1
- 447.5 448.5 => 20.8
